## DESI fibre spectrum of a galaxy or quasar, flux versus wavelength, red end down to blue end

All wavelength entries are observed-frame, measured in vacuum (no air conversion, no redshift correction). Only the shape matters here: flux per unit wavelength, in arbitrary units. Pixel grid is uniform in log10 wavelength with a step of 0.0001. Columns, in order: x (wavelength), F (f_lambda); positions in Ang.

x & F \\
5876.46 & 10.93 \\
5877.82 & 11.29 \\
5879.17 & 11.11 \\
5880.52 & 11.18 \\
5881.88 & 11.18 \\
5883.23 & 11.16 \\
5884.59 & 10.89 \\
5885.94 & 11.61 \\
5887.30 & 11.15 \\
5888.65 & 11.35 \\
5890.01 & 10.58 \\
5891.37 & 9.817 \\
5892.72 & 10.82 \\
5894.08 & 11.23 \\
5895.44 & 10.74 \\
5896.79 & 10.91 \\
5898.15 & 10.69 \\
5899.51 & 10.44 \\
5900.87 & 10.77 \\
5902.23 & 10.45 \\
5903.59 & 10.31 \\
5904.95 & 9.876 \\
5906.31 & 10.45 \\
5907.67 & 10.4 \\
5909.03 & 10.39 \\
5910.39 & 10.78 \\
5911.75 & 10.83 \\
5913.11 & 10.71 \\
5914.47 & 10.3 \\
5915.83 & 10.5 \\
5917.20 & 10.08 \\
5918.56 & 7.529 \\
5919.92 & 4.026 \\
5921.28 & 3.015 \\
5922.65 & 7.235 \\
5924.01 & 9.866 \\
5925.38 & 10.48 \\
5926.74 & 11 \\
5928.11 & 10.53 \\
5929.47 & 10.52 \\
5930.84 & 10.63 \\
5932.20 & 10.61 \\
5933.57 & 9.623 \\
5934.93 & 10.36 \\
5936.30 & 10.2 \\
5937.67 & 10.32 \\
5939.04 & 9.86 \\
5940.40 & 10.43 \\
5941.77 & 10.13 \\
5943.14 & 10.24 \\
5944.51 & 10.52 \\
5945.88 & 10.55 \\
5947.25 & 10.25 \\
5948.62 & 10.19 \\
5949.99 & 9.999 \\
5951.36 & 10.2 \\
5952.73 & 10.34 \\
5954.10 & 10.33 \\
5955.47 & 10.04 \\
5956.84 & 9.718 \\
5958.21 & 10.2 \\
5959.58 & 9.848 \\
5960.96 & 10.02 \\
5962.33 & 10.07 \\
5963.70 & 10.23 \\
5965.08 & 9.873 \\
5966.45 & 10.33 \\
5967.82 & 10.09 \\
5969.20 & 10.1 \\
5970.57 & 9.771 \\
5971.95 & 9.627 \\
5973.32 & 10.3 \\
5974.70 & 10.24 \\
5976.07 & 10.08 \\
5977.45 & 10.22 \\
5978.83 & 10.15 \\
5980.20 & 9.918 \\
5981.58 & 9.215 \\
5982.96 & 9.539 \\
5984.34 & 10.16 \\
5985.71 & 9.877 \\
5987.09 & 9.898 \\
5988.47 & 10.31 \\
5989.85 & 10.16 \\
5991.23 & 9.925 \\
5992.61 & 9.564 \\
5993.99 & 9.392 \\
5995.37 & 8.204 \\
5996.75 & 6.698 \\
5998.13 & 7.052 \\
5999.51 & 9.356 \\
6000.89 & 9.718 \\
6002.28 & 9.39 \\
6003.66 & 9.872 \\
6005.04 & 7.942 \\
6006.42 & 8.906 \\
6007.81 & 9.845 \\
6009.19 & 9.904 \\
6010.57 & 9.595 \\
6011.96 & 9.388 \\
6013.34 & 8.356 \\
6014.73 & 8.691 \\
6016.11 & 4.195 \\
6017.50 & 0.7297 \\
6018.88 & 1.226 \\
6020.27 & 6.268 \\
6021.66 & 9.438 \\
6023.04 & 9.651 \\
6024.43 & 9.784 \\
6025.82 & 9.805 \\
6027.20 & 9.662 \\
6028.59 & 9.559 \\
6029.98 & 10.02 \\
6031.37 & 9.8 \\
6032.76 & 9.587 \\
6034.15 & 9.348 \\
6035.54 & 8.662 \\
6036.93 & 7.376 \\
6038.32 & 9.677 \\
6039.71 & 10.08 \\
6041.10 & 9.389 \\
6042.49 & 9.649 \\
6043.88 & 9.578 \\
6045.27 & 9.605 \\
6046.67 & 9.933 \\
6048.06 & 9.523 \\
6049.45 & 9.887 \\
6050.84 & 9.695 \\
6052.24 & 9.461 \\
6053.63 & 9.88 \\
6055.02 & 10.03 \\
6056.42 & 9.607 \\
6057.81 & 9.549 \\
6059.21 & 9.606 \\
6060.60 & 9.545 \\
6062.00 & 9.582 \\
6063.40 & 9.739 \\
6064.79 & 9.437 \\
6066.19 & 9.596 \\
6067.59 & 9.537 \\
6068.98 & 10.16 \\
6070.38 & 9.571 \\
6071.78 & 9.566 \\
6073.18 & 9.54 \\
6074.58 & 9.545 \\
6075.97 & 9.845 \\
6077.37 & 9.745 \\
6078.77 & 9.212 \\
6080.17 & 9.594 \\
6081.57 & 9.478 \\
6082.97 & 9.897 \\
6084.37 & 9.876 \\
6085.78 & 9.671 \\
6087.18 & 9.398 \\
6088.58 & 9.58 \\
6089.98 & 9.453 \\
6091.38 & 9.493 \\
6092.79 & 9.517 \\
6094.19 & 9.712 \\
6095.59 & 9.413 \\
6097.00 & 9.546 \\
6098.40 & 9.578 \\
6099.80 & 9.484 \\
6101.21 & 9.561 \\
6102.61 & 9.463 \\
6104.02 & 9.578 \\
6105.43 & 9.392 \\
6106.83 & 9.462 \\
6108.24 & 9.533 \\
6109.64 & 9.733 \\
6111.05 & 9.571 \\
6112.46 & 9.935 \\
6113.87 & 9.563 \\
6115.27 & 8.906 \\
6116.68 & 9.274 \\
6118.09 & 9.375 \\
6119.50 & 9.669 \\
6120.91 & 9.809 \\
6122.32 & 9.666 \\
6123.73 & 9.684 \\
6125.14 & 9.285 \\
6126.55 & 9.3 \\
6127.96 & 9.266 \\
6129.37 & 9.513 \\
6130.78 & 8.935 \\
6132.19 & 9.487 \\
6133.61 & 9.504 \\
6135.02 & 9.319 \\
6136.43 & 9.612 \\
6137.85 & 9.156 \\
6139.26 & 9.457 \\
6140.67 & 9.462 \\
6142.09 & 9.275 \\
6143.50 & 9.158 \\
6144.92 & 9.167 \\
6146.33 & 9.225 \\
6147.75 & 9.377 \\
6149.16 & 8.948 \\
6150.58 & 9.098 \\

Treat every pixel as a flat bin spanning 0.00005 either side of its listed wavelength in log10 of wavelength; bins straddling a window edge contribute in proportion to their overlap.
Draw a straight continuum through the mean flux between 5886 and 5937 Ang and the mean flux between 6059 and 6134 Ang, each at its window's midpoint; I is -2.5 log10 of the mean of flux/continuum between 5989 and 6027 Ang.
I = 0.18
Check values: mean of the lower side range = 10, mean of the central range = 8.29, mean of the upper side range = 9.54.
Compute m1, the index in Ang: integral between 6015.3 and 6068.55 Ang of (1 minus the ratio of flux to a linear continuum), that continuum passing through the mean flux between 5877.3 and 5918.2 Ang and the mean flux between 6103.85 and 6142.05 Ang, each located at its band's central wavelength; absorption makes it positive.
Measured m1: 5.4 Ang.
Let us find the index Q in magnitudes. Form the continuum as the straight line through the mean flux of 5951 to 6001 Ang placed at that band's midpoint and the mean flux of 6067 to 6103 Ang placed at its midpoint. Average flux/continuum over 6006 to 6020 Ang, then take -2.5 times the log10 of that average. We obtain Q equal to 0.35 mag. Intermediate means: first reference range 9.75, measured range 7.02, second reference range 9.6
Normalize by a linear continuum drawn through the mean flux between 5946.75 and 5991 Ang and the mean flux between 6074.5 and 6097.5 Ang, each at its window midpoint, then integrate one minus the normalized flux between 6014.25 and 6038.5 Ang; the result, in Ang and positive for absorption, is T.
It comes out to 4.7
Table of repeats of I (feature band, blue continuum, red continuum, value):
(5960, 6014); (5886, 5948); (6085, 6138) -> 0.03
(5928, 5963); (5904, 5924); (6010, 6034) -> -0.17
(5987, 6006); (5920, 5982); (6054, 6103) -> 0.08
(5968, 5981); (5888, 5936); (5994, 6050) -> -0.09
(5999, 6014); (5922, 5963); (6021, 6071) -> 0.06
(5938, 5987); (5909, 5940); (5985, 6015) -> -0.08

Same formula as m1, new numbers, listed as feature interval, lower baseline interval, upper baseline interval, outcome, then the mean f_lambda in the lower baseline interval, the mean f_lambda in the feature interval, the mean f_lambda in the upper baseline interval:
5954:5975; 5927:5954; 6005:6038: -0.75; 10.3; 10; 8.26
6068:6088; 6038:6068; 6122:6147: -0.16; 9.66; 9.65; 9.36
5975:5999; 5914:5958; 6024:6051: 0.40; 9.68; 9.45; 9.53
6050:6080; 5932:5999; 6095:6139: -0.09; 9.89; 9.64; 9.47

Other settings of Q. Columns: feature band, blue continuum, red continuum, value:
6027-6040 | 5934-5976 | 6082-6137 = 0.055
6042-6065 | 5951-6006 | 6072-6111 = -0.007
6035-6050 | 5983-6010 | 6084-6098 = 0.002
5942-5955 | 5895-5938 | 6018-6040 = -0.087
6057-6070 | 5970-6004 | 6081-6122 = -0.010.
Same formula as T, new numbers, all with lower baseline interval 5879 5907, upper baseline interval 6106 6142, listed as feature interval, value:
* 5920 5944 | 2.2 Ang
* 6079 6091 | 0.1 Ang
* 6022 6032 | 0.3 Ang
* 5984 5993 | 0.2 Ang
